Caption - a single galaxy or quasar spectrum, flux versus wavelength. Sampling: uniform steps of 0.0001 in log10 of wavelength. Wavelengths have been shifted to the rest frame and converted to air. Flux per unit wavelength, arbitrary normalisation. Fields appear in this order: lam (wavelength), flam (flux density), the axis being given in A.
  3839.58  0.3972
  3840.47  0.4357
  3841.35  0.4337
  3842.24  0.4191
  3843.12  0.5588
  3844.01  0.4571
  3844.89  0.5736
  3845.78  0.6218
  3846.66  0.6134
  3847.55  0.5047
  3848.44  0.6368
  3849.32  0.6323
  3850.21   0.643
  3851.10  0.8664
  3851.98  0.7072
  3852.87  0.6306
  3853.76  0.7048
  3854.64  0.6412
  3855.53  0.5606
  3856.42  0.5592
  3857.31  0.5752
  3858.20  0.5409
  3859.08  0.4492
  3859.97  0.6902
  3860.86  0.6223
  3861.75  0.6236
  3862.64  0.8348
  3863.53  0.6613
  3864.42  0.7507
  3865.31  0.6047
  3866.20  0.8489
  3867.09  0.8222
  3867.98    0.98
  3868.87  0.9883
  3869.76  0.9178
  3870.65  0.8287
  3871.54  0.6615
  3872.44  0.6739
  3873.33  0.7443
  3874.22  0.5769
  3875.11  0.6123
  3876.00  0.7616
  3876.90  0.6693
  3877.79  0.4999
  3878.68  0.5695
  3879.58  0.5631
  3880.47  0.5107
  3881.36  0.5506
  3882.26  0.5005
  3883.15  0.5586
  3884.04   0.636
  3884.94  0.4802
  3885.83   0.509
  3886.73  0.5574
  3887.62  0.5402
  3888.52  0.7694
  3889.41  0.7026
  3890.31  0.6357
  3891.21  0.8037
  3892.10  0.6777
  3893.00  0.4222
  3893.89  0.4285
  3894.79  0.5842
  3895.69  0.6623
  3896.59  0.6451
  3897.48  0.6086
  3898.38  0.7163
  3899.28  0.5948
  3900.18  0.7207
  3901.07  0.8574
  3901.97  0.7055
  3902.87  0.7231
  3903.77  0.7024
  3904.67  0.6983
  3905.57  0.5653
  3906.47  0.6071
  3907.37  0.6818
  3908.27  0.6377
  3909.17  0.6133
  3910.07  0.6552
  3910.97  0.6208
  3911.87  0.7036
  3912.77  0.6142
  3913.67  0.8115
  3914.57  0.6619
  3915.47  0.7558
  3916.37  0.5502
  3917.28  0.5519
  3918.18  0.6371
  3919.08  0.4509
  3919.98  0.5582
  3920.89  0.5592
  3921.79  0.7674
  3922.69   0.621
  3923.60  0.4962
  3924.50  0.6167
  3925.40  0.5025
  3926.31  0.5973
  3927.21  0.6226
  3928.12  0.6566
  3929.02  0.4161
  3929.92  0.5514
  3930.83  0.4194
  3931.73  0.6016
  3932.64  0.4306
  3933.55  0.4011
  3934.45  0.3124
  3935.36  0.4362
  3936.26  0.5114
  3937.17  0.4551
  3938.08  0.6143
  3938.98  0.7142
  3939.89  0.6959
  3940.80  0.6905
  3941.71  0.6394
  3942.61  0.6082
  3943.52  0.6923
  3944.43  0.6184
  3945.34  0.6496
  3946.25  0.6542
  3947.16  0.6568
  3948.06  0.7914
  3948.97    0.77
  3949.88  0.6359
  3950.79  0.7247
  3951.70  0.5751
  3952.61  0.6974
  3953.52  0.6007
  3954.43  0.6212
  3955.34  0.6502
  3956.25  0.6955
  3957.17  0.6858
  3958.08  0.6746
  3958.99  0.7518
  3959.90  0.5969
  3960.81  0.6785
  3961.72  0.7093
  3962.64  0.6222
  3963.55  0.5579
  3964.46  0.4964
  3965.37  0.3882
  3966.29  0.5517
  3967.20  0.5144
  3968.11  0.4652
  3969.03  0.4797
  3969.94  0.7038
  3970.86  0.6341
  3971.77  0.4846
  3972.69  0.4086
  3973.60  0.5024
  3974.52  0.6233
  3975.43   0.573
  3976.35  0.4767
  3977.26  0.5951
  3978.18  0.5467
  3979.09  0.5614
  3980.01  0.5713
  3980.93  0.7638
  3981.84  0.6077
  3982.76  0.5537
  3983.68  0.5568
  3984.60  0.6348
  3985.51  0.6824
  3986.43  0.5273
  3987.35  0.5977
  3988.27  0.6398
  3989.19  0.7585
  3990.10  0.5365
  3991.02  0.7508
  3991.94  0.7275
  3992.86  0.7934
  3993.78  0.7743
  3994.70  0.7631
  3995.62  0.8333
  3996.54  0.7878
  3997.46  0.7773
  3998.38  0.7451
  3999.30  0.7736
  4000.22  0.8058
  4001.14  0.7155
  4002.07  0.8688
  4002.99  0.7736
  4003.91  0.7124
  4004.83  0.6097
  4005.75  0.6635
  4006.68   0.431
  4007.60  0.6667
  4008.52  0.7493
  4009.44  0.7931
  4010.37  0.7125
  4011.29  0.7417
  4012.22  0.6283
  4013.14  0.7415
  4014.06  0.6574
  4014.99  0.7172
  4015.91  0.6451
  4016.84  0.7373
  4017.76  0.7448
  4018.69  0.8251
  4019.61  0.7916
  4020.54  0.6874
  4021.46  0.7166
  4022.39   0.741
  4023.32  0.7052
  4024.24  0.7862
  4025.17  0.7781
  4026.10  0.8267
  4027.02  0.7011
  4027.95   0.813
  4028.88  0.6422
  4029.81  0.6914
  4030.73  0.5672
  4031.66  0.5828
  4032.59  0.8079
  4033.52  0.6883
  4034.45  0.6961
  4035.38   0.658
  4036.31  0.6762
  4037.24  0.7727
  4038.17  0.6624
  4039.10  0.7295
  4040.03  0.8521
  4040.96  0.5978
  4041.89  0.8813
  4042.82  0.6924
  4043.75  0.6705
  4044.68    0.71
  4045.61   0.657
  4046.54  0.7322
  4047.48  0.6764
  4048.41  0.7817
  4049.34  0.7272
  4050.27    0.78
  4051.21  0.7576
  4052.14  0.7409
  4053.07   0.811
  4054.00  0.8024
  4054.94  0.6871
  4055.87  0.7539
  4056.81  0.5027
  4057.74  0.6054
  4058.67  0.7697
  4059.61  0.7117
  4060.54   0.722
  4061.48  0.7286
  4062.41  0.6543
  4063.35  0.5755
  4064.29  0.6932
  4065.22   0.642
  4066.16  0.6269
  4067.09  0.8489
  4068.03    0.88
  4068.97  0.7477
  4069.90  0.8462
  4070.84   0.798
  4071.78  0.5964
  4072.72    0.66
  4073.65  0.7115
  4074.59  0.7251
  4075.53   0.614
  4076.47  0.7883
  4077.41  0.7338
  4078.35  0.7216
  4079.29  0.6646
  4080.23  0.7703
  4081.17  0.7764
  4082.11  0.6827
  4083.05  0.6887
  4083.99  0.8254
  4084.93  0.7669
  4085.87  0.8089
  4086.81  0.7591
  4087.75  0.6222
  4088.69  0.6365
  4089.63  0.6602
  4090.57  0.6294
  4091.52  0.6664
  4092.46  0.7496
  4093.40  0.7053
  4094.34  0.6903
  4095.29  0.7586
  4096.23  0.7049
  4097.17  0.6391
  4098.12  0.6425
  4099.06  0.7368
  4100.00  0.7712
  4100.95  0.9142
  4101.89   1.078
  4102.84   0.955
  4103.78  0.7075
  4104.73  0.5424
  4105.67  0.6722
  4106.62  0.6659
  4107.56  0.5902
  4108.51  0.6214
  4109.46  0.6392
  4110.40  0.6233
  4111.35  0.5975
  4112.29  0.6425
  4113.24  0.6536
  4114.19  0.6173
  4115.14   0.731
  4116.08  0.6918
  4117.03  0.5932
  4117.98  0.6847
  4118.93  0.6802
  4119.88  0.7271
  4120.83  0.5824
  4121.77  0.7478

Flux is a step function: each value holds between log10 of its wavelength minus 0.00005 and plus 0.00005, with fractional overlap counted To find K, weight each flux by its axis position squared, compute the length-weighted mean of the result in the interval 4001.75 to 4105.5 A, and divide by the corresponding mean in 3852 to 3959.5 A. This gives 1.2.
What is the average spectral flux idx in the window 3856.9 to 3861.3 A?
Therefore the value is 0.576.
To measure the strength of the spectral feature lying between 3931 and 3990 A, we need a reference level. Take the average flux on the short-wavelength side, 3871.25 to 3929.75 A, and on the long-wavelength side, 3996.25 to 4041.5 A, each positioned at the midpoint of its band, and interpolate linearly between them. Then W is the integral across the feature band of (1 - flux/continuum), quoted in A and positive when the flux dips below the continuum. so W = 6.37 A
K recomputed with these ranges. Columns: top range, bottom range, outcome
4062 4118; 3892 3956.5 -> 1.25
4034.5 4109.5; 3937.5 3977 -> 1.23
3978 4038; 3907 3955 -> 1.20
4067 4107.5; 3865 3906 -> 1.23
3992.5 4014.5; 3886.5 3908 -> 1.18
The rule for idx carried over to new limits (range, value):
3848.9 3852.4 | 0.713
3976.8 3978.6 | 0.572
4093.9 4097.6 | 0.699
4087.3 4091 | 0.638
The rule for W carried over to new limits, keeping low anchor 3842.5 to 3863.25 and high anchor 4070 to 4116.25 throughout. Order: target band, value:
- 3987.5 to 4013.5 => -1.9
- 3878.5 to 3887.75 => 1.3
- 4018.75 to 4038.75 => -0.9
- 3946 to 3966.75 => 0.4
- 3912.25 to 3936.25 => 3.1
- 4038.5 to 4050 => -0.6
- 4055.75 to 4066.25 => 0.5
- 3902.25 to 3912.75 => -0.3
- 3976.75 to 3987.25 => 1.1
